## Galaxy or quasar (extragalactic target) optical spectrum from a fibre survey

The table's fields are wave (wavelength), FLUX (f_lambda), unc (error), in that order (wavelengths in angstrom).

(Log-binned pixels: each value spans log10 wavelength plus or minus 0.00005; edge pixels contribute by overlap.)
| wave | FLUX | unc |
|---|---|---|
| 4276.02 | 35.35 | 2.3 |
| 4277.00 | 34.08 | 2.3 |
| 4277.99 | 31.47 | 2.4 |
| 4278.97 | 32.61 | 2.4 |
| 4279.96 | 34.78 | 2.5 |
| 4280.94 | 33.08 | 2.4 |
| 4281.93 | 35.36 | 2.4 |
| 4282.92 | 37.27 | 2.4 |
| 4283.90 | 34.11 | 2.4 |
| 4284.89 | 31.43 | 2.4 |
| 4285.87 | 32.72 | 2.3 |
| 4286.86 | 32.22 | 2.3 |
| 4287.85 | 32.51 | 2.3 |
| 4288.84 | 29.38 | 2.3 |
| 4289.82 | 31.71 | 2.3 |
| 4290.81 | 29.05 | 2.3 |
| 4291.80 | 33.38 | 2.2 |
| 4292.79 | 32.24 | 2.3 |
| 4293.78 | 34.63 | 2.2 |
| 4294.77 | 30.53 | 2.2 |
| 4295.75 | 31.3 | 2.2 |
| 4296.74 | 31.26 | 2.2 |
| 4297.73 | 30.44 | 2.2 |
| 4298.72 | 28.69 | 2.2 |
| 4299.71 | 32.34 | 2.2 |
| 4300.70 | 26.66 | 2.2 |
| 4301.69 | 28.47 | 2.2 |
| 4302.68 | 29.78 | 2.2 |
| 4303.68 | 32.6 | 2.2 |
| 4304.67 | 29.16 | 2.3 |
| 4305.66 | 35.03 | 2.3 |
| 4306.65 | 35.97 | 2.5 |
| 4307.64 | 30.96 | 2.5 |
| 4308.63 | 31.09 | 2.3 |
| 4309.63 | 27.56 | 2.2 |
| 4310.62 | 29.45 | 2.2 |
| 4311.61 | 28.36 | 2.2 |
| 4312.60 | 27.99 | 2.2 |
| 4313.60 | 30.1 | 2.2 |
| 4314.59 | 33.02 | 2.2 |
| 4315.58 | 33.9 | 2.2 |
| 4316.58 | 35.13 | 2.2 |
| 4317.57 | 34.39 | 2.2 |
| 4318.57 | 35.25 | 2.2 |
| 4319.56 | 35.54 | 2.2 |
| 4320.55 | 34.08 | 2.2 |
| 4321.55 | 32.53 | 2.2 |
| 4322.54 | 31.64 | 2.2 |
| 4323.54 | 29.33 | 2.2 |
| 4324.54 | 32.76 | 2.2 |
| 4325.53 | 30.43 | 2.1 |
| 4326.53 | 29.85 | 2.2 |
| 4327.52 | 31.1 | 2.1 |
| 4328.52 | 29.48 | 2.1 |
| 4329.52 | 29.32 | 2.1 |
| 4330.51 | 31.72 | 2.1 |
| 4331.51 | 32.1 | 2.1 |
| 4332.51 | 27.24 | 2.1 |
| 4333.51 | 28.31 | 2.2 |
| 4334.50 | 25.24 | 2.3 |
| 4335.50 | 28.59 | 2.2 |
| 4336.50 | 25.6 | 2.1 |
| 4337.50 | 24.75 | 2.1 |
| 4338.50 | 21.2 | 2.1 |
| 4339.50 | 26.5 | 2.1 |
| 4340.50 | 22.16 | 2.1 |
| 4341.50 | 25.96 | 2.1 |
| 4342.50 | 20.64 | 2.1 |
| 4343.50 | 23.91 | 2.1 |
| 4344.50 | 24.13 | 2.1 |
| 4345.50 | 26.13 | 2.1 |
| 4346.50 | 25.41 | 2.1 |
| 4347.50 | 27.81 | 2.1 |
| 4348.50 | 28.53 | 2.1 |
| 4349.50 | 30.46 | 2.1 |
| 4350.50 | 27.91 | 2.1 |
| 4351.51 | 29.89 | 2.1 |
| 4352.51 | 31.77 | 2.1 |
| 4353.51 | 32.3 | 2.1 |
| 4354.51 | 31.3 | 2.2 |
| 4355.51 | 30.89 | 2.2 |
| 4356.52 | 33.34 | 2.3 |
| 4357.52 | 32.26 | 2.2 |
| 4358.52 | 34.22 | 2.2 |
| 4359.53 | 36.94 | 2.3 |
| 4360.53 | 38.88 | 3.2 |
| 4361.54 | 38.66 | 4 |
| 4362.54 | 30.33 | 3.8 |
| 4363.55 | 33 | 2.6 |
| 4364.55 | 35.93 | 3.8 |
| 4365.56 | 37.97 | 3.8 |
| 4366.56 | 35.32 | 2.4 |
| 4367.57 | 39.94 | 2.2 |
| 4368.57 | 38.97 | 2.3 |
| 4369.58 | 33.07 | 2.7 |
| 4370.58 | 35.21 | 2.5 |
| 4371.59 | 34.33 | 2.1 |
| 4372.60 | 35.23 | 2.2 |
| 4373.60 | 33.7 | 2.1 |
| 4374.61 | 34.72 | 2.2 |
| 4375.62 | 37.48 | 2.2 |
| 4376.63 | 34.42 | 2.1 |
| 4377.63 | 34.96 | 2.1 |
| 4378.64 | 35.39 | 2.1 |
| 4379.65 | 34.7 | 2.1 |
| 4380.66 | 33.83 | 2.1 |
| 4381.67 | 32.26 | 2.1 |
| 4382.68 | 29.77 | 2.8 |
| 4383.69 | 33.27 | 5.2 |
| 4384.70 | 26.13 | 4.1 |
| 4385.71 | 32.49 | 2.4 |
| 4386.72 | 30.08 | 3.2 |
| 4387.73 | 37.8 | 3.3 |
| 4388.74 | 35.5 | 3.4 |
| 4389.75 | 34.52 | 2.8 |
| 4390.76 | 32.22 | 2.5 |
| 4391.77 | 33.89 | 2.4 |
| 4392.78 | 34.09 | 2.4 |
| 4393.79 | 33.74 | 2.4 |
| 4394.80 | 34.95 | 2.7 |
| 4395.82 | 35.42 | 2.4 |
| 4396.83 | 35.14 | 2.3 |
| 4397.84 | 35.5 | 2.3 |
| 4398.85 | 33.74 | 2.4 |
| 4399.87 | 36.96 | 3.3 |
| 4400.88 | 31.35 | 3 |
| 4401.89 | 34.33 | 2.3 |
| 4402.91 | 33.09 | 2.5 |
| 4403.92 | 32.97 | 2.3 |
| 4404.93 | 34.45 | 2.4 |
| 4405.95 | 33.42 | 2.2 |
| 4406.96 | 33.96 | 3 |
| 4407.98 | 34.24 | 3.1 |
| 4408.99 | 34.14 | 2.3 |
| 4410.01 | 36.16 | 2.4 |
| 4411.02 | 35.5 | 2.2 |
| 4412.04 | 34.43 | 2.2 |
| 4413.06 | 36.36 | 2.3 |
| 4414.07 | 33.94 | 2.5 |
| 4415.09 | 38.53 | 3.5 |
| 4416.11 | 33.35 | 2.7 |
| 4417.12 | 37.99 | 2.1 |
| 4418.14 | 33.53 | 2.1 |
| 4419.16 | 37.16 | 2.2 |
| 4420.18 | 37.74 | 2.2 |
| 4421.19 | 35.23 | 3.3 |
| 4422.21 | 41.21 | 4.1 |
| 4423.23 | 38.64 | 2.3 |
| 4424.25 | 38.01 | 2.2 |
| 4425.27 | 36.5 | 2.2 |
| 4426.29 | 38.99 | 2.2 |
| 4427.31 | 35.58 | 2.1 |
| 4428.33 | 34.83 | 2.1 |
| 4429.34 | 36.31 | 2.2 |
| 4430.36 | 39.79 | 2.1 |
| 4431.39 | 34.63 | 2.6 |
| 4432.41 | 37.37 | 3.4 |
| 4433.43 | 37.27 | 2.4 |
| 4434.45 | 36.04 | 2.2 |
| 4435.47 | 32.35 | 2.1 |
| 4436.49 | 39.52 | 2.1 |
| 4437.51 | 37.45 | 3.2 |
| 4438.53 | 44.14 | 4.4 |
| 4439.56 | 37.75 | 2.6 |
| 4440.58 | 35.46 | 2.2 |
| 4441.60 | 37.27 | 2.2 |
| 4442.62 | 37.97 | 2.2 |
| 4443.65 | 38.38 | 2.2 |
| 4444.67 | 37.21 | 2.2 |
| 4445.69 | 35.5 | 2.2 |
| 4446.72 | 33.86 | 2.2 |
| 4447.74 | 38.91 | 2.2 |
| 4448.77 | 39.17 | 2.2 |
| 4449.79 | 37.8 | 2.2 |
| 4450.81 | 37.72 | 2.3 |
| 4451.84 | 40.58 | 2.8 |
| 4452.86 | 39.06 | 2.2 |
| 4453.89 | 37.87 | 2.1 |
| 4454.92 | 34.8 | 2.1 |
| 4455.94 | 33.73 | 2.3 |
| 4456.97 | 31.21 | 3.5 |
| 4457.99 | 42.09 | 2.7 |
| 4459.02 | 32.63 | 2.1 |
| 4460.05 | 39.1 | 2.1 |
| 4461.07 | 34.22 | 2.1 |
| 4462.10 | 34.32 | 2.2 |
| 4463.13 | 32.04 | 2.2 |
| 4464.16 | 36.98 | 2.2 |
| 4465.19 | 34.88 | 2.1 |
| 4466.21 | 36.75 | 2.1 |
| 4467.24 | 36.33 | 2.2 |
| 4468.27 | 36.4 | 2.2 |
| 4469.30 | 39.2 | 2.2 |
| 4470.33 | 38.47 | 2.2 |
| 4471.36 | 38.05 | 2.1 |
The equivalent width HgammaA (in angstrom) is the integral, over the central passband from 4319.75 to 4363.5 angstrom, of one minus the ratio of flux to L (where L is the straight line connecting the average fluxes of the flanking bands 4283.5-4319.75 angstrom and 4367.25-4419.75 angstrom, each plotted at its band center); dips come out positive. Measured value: 4.4 angstrom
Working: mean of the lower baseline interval 31.5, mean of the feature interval 29.5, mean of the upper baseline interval 34.5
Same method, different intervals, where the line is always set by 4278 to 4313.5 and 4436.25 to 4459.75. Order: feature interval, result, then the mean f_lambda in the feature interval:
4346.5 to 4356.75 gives 1.1 angstrom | 30.1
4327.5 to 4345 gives 3.5 angstrom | 26.4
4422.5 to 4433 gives -0.2 angstrom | 37.1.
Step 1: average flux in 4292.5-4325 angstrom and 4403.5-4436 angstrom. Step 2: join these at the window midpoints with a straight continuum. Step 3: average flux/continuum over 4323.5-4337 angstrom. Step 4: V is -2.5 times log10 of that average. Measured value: 0.11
